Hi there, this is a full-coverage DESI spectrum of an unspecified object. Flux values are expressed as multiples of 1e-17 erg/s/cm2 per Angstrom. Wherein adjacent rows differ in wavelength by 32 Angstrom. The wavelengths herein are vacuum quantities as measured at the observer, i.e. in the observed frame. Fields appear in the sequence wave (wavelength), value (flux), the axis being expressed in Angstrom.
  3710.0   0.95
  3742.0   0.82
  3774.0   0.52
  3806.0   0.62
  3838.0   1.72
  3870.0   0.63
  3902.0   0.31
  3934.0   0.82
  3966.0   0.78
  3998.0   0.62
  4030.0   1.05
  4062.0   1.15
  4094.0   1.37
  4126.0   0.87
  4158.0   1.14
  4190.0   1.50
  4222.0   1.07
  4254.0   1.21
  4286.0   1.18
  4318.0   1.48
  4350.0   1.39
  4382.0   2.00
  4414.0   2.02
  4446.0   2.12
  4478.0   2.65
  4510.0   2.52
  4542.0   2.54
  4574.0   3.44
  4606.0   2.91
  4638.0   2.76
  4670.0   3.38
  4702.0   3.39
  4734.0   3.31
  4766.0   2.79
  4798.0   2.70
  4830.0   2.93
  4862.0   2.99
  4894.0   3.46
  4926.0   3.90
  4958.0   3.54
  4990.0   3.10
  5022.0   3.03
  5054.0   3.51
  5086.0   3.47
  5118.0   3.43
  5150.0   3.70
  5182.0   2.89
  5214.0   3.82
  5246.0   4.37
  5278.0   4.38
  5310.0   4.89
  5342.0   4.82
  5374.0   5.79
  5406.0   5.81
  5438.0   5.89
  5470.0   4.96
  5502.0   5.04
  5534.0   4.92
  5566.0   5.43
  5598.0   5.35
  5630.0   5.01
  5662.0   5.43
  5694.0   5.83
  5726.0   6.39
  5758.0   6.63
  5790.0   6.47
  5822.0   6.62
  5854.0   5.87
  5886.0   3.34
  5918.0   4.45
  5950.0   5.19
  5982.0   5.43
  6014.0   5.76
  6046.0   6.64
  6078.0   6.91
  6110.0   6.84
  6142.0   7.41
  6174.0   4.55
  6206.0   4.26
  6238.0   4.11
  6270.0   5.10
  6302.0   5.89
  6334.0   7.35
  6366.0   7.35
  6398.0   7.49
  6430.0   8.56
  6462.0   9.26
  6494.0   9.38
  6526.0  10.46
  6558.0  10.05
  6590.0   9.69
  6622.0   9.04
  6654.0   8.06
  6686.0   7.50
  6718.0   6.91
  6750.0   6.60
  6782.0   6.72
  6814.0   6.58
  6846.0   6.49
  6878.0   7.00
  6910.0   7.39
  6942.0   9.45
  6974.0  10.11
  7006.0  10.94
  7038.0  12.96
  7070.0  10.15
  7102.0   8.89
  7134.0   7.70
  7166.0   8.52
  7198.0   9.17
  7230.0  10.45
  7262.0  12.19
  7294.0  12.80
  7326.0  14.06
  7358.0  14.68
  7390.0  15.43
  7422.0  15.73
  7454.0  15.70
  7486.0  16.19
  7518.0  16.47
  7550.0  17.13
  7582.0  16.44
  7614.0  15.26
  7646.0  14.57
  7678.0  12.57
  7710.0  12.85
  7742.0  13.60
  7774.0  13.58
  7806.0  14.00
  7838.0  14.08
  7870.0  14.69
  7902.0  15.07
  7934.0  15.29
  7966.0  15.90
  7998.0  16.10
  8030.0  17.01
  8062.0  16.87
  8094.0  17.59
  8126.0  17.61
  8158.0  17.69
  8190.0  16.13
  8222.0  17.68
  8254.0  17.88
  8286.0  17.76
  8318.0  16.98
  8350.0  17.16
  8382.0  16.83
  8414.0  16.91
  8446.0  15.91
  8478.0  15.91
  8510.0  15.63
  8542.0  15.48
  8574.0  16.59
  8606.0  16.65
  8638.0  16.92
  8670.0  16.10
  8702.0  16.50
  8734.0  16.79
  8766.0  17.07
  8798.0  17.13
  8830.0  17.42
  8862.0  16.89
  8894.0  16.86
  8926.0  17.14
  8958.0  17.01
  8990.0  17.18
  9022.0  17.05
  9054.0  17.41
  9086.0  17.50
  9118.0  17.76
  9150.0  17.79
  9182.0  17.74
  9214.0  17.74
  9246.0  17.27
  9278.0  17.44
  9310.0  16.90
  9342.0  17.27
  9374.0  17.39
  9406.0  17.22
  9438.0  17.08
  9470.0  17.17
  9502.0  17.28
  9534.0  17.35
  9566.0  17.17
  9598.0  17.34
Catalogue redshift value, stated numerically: 0.000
